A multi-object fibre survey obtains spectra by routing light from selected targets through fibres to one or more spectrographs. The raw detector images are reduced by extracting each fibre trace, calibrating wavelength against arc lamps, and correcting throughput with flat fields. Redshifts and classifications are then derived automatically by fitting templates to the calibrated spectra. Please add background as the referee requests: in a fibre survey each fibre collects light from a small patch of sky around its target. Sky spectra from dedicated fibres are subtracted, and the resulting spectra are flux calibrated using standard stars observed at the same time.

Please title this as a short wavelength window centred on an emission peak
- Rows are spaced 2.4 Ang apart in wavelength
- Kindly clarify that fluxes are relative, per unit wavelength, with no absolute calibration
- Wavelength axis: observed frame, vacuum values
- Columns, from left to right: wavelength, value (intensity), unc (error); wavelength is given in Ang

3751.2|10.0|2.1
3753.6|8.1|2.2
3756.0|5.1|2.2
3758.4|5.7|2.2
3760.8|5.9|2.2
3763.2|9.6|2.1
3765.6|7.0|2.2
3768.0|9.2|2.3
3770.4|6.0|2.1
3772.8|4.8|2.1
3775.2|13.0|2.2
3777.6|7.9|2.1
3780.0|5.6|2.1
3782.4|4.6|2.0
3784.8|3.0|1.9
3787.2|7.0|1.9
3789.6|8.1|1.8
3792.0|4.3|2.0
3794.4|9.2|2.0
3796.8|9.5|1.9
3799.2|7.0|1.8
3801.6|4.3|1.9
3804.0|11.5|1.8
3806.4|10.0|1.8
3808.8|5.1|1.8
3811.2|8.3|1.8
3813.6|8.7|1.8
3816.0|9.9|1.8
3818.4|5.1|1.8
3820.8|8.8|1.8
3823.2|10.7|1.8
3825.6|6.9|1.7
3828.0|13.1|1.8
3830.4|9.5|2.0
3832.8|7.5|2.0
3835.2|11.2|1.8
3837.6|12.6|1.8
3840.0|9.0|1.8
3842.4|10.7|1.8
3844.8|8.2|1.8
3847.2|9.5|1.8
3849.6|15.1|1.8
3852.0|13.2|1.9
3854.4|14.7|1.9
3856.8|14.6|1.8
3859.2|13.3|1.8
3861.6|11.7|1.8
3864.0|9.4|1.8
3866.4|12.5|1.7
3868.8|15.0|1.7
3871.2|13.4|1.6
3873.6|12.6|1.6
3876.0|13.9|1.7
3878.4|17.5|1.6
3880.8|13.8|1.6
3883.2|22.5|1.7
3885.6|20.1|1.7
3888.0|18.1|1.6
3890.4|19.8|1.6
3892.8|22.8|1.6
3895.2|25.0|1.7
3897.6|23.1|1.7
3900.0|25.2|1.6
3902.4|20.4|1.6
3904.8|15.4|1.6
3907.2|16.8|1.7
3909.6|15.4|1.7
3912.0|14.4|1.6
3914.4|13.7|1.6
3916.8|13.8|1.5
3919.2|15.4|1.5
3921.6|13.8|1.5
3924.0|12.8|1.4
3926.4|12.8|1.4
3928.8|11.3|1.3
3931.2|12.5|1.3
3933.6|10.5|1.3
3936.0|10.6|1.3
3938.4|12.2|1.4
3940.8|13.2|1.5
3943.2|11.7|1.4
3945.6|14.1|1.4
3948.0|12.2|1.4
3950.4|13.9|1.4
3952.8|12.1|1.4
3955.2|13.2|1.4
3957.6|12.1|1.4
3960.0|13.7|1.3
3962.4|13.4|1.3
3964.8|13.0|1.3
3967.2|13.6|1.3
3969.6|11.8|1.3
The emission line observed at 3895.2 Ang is Lyman alpha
